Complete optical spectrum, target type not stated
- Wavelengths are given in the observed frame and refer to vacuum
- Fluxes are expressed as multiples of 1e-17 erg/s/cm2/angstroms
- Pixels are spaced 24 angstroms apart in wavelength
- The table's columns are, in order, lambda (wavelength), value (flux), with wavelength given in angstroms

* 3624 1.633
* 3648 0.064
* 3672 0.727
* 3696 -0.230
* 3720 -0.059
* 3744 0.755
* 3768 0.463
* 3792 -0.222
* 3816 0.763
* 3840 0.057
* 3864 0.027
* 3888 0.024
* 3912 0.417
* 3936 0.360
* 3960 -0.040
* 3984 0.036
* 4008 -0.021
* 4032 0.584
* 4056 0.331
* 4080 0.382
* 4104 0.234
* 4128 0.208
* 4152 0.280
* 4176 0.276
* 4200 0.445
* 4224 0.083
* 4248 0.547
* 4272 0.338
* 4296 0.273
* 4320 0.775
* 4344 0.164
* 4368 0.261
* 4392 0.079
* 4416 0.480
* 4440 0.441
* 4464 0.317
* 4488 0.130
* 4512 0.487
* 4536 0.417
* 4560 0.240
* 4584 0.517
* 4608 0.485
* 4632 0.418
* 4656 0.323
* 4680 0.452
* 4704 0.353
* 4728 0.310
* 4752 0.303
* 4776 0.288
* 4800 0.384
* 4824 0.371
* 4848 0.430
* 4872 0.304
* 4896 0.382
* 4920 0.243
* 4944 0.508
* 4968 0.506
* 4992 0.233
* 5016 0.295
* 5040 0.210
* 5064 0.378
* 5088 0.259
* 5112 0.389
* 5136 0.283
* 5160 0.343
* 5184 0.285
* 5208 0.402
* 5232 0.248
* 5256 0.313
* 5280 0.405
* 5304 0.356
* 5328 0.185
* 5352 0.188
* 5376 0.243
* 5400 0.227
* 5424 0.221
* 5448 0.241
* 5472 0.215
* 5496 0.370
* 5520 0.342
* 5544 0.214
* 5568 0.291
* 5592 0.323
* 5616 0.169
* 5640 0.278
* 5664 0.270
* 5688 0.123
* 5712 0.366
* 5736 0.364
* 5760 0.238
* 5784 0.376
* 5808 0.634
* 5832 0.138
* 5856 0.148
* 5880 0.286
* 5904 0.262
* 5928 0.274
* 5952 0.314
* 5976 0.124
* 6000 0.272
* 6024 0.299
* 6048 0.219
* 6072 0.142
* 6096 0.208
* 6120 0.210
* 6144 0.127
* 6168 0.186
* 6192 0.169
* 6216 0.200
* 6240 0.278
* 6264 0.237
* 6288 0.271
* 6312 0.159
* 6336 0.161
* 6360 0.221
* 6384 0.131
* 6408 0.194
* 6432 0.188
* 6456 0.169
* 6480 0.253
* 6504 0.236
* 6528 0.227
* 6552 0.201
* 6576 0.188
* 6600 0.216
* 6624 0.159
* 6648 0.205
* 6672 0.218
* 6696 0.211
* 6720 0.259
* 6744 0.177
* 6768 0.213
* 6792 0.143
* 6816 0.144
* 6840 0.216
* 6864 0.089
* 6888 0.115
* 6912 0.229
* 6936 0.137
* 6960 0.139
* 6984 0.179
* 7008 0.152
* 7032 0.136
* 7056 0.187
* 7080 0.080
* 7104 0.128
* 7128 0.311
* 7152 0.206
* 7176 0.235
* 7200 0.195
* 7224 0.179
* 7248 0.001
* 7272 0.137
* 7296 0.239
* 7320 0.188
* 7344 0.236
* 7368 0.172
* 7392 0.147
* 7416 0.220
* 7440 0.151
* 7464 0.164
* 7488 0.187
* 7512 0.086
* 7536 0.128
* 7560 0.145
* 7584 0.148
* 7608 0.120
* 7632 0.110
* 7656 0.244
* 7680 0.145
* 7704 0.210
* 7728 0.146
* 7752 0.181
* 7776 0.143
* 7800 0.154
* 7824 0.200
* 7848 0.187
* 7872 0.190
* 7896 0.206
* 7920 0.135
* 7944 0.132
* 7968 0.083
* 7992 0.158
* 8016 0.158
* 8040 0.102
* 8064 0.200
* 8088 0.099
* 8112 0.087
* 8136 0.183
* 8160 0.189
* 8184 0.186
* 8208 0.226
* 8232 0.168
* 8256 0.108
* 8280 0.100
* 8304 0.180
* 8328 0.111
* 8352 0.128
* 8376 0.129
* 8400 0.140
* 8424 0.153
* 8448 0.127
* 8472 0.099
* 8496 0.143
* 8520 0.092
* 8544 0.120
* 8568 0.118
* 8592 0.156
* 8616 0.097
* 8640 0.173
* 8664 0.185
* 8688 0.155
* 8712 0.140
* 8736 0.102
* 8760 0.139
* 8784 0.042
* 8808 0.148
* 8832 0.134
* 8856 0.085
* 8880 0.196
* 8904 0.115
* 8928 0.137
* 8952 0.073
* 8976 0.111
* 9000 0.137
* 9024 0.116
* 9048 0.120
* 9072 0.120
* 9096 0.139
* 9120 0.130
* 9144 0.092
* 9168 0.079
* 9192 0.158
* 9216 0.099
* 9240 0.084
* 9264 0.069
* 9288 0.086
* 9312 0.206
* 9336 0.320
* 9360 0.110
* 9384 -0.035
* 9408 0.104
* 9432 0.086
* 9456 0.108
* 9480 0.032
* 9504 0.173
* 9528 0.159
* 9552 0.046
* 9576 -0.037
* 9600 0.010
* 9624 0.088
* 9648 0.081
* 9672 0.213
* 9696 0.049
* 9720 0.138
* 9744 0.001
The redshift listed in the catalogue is 0.086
